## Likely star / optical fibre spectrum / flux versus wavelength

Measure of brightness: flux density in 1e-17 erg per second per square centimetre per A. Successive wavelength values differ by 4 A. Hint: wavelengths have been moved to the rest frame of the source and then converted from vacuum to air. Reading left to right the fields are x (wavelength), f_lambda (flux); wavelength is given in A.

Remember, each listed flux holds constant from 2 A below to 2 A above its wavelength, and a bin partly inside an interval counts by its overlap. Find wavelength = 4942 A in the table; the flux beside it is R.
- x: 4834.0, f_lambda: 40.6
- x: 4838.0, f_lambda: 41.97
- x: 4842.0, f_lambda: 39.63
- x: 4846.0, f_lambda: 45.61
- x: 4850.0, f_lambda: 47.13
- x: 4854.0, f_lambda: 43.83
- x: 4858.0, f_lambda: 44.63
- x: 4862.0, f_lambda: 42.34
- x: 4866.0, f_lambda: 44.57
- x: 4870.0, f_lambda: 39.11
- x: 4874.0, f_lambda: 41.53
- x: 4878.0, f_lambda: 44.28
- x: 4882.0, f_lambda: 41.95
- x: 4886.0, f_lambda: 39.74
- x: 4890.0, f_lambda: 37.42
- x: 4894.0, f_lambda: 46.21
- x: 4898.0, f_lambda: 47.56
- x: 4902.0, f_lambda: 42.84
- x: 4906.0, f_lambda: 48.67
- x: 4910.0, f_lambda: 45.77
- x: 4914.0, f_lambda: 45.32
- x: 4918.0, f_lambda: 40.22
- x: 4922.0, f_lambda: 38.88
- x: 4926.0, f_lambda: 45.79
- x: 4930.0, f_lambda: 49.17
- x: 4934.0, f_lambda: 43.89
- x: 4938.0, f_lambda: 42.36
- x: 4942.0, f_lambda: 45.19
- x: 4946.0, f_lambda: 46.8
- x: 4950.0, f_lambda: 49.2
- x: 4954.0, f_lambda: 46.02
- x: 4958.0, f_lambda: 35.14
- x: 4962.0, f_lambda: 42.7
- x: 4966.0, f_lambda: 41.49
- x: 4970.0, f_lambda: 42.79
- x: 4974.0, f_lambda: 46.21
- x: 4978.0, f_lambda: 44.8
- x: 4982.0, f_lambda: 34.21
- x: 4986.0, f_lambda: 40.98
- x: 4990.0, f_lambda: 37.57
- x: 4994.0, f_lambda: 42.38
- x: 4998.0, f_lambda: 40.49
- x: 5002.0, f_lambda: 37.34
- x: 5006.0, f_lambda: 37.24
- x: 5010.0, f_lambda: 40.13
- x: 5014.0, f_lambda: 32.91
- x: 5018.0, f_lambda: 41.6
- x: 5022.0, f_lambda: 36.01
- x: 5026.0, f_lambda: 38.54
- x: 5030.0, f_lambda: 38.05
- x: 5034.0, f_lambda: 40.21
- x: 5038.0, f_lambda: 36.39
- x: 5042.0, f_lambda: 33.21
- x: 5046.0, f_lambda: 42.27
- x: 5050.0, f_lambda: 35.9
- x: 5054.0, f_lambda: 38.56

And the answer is 45.19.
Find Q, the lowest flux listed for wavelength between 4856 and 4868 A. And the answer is 42.34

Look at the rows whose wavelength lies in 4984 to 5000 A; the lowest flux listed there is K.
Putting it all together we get 37.57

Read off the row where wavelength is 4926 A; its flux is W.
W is 45.79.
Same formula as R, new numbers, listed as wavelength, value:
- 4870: 39.11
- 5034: 40.21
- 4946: 46.8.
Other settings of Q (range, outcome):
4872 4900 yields 37.42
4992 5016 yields 32.91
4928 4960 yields 35.14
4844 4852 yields 45.61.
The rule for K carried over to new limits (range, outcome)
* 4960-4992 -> 34.21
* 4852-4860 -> 43.83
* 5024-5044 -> 33.21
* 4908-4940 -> 38.88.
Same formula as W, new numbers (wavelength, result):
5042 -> 33.21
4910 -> 45.77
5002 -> 37.34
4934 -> 43.89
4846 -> 45.61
